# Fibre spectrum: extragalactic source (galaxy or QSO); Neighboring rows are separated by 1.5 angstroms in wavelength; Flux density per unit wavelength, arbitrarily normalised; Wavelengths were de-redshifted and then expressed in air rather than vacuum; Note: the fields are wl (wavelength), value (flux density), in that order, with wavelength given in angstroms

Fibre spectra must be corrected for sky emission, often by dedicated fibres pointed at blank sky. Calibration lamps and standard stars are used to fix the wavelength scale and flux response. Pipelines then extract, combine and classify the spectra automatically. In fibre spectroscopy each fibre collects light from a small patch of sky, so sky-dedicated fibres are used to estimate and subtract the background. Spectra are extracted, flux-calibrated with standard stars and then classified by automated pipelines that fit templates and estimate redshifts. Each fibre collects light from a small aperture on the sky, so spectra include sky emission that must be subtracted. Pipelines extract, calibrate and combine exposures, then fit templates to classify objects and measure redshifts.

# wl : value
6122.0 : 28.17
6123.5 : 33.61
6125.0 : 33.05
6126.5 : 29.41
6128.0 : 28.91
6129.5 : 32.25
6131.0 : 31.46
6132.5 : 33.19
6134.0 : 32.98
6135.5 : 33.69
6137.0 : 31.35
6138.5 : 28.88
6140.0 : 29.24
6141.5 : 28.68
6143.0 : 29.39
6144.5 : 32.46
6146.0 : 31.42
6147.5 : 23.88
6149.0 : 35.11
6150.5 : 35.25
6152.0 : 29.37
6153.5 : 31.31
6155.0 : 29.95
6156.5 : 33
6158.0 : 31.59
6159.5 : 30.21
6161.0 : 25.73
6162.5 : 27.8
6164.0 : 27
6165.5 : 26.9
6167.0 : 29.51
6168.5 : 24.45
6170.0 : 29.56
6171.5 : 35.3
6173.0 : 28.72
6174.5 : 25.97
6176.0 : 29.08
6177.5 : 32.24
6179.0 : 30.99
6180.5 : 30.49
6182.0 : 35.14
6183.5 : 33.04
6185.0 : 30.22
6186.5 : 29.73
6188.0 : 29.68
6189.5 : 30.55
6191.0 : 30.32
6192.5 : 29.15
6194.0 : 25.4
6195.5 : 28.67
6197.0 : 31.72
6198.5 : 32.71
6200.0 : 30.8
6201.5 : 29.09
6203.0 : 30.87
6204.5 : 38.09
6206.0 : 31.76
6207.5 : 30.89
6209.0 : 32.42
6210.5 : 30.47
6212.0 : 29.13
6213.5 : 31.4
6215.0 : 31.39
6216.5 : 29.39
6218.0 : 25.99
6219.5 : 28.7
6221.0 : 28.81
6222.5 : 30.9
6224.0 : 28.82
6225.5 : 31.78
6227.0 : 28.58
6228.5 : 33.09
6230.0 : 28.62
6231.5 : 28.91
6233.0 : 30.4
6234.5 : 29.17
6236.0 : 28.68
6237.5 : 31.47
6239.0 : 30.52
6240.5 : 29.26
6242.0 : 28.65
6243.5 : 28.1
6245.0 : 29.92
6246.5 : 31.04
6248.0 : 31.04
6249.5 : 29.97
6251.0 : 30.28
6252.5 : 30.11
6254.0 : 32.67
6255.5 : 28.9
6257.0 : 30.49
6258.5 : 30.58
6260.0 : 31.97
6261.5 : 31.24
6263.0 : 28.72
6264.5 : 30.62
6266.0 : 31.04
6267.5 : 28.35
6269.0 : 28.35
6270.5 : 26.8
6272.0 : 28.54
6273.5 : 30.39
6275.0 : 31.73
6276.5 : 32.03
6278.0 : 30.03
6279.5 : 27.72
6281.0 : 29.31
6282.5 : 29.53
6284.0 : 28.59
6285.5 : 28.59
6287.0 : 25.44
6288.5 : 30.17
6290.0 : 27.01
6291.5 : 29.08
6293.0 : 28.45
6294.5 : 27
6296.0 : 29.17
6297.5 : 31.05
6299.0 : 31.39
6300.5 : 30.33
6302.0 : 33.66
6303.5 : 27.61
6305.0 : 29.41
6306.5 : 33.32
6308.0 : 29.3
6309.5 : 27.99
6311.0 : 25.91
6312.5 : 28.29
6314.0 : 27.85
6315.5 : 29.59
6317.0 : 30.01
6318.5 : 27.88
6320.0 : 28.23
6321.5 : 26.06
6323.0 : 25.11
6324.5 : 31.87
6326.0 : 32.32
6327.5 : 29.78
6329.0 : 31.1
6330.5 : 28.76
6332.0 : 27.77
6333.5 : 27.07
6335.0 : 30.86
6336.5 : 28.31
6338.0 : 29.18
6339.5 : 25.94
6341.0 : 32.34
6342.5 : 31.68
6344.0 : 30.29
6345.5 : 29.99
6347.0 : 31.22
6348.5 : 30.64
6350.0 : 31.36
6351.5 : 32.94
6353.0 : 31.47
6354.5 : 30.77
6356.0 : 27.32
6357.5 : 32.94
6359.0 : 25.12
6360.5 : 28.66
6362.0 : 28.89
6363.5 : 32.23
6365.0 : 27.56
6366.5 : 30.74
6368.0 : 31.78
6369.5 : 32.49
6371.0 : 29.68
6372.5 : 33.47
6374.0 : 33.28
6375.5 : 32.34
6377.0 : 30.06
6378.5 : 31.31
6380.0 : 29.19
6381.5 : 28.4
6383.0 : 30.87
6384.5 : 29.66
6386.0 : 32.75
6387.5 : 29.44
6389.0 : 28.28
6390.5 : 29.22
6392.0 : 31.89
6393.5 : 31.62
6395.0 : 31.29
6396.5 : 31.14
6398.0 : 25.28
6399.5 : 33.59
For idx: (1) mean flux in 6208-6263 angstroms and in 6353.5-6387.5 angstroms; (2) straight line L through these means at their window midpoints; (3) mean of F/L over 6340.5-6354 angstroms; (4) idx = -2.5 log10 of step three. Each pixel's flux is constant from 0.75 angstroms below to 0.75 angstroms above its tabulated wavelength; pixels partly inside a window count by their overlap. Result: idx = -0.03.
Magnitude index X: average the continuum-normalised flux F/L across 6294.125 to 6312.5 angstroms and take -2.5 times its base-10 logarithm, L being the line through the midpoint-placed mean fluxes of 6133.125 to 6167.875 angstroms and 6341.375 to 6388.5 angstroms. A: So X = 0.03 mag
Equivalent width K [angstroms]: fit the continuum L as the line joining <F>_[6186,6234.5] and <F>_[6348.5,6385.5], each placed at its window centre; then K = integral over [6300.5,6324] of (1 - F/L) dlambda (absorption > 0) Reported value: 1.3 angstroms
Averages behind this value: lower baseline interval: 30.2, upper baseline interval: 30.5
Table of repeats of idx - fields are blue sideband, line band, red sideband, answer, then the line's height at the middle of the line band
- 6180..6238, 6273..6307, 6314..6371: 0.015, 30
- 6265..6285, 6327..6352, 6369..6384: 0.019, 30.5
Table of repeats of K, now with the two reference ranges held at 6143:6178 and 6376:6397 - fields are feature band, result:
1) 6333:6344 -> 0.3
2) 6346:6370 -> 0.0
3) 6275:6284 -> 0.1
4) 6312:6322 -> 0.6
